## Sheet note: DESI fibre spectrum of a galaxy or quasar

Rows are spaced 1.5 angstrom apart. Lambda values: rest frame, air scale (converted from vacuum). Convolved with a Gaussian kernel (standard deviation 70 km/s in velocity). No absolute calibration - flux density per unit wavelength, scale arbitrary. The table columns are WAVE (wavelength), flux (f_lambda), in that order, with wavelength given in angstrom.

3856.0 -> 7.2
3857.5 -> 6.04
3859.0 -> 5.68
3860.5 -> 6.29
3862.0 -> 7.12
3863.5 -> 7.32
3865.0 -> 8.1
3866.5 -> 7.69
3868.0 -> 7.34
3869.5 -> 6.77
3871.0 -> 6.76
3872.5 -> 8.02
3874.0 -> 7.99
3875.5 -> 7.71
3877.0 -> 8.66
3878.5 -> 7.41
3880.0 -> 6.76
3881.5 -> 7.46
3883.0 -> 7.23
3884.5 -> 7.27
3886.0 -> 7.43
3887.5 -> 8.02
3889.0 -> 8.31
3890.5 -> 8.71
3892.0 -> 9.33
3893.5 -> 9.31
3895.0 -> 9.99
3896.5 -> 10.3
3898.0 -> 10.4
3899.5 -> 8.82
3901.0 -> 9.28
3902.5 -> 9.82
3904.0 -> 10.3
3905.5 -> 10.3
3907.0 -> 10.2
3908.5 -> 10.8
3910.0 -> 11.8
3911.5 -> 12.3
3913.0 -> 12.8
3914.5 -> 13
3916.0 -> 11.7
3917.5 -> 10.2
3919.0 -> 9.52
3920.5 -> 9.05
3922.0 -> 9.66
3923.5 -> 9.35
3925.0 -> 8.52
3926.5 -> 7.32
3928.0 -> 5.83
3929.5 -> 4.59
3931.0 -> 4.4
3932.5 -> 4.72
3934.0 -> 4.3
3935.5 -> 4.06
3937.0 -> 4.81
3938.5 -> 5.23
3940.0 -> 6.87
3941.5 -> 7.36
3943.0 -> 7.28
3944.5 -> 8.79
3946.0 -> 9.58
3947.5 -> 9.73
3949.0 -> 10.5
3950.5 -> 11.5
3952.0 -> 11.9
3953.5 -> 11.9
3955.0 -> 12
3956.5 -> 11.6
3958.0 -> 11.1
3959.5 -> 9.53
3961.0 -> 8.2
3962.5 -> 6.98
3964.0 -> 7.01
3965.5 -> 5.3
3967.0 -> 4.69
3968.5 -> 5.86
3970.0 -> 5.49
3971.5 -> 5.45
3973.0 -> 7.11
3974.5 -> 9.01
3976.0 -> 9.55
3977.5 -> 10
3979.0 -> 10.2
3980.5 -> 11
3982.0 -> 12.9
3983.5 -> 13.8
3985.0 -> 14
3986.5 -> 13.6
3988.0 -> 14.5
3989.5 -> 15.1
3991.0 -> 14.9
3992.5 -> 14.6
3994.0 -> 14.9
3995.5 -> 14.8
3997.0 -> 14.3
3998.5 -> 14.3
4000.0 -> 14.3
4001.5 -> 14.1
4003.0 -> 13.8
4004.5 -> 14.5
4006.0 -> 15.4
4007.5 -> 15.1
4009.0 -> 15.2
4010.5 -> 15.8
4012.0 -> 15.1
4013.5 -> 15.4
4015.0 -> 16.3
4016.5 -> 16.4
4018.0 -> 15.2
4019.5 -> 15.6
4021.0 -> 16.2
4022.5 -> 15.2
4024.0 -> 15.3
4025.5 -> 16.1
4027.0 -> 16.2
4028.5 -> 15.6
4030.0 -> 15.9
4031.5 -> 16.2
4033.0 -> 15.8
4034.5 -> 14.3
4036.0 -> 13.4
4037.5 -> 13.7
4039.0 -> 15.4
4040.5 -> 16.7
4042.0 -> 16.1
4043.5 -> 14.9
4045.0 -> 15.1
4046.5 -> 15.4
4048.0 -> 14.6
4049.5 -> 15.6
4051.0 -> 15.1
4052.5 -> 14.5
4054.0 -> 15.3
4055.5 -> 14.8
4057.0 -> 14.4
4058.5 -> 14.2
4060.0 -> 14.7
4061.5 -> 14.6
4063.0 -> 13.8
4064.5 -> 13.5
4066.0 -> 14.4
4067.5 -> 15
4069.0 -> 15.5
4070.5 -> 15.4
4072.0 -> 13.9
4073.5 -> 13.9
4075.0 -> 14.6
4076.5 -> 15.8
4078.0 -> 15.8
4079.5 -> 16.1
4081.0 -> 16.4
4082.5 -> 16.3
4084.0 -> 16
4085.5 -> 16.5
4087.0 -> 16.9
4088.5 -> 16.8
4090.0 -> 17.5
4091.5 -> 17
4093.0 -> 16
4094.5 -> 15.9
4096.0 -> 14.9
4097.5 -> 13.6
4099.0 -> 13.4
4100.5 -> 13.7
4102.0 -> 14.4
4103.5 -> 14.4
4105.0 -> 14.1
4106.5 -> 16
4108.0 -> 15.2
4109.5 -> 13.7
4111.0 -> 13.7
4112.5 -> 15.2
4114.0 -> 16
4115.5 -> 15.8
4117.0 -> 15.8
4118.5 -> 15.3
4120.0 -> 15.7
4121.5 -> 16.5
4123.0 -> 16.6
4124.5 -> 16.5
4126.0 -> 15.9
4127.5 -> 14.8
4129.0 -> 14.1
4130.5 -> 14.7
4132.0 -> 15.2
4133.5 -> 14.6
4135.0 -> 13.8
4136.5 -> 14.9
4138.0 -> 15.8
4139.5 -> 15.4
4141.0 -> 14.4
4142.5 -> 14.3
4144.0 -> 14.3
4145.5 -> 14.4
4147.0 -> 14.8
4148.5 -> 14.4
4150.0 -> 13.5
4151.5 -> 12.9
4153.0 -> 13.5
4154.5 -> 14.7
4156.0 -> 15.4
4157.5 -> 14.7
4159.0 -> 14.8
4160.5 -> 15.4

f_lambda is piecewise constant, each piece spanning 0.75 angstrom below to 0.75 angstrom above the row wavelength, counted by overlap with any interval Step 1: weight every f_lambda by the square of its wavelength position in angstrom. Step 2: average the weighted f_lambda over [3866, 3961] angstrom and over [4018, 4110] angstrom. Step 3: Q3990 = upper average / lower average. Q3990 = 1.9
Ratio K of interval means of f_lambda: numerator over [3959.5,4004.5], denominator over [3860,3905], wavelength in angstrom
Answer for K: 1.35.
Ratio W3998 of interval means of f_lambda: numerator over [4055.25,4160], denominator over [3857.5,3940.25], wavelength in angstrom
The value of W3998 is 1.8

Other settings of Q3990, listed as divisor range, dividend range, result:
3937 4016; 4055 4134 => 1.43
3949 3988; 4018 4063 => 1.62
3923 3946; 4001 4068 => 2.52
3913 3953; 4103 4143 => 2.03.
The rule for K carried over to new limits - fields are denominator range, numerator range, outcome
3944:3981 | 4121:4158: 1.65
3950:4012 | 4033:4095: 1.31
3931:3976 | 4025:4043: 1.97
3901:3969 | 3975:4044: 1.67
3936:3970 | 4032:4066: 1.76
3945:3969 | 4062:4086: 1.64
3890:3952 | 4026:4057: 1.71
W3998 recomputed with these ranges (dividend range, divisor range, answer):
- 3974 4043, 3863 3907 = 1.72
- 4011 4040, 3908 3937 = 1.82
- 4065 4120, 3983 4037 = 1.02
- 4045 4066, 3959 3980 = 1.96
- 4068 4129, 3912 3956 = 1.81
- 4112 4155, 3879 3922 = 1.55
